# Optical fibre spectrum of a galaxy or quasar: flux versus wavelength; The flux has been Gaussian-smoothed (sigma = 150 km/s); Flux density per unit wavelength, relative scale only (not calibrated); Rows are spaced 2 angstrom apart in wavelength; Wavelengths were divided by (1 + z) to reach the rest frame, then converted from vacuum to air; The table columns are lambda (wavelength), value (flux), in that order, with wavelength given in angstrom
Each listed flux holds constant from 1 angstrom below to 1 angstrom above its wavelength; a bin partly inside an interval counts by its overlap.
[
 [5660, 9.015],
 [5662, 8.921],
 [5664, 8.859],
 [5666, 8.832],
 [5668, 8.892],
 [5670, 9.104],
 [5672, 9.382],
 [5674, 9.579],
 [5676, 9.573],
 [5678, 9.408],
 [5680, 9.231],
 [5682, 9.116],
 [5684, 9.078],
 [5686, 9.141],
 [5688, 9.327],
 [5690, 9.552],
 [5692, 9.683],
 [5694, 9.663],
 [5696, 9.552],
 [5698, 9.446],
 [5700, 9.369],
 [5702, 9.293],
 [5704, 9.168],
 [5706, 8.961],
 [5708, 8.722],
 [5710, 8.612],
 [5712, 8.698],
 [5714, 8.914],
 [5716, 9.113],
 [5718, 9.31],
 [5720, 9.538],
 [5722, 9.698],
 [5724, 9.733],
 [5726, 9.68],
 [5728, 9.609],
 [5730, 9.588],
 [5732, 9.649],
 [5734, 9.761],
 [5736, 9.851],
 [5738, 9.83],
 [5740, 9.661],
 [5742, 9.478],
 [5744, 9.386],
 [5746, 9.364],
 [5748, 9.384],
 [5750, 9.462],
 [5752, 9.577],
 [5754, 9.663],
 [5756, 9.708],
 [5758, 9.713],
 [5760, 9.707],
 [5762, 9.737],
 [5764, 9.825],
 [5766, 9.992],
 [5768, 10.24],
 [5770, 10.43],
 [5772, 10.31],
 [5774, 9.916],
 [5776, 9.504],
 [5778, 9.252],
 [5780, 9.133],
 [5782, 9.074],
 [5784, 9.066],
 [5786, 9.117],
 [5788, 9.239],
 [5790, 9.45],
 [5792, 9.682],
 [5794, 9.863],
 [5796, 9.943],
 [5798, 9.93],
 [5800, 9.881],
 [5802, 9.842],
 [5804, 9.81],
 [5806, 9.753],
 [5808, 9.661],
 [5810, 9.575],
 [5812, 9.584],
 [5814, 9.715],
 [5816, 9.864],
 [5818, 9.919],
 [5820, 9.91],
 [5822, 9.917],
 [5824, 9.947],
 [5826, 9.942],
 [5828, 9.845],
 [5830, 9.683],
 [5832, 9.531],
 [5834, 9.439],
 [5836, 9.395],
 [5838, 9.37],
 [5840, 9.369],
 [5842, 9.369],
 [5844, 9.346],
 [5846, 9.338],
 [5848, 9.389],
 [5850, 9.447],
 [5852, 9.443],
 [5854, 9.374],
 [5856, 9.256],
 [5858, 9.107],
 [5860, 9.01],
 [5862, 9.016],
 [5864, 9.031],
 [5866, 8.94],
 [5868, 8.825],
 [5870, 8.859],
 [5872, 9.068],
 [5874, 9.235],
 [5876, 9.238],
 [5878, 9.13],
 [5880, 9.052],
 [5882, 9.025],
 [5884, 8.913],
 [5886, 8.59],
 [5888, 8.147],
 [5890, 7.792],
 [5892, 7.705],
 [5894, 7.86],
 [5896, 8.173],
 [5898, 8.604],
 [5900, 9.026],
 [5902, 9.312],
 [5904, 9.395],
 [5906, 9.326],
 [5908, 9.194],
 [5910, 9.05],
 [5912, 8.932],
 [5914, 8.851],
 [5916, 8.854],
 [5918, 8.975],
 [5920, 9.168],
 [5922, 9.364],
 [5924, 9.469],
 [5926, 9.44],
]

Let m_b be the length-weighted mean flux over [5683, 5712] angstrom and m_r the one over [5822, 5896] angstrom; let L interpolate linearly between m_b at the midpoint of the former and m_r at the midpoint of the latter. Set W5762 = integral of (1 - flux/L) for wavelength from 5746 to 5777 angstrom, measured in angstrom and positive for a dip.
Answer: -2.1 angstrom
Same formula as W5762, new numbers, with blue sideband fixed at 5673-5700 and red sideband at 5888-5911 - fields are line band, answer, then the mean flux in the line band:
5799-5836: -3.4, 9.76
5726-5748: -0.9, 9.61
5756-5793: -2.2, 9.63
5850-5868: -0.7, 9.15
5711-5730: -0.2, 9.38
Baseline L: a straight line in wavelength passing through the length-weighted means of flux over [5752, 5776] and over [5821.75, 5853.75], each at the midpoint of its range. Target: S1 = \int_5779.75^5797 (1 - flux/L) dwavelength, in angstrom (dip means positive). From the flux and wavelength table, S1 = 0.7 angstrom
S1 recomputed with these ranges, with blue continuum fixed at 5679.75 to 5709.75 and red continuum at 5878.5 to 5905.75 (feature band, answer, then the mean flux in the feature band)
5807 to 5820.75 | -1.3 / 9.74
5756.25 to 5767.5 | -0.9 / 9.81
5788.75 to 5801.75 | -1.2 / 9.78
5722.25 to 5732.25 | -0.5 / 9.66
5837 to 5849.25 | -0.8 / 9.37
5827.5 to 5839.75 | -1.0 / 9.52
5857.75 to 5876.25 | -0.7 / 9.02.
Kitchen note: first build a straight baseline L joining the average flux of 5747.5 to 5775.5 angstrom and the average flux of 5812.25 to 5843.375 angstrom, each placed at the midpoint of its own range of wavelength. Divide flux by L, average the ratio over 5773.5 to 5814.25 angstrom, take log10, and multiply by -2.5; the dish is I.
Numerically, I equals 0.02 mag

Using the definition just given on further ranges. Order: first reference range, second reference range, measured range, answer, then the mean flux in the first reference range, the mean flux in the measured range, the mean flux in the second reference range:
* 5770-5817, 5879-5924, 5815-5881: -0.02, 9.63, 9.38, 8.8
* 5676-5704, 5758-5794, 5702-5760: 0.01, 9.37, 9.43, 9.64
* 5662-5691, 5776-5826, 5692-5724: 0.01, 9.21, 9.24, 9.63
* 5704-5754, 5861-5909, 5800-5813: -0.07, 9.4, 9.72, 8.81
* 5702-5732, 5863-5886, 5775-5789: -0.01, 9.25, 9.2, 9.01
